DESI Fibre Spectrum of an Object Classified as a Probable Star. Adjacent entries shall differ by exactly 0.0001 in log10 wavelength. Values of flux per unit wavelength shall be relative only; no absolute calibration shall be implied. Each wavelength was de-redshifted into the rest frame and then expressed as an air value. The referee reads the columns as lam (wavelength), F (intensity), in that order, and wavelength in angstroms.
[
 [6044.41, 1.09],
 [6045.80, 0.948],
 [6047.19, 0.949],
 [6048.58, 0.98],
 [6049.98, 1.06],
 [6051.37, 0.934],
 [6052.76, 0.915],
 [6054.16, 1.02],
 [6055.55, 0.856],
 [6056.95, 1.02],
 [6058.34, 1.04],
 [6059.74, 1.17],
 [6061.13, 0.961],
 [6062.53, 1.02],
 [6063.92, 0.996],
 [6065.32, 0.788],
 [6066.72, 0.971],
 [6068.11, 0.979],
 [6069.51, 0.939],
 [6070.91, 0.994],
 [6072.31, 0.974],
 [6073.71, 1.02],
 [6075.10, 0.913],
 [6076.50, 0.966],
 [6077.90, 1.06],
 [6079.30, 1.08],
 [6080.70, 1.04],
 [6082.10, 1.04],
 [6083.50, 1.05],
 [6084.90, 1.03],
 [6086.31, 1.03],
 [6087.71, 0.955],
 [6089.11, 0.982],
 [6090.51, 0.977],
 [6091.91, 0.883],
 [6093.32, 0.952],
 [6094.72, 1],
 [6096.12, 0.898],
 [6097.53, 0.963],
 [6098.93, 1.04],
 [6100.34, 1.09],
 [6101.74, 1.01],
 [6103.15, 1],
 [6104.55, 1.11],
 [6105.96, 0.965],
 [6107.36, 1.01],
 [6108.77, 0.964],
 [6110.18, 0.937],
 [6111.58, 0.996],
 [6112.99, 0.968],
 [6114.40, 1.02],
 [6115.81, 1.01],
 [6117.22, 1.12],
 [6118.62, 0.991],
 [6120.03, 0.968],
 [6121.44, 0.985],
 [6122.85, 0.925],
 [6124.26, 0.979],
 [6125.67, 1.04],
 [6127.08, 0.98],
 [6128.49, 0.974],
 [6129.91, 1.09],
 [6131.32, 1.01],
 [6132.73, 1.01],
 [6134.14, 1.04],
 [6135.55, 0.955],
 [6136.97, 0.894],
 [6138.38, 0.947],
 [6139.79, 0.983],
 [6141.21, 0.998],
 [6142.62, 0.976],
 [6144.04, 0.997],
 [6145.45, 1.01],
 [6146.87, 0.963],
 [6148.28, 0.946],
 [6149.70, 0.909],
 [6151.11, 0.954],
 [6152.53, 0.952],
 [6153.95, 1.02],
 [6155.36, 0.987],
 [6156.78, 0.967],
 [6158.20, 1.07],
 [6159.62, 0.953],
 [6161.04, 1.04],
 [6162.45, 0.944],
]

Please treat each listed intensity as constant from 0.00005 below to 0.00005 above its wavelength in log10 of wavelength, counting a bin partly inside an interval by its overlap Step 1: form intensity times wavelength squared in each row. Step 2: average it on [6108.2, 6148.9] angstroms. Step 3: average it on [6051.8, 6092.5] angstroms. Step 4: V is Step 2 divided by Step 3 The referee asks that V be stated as 1.02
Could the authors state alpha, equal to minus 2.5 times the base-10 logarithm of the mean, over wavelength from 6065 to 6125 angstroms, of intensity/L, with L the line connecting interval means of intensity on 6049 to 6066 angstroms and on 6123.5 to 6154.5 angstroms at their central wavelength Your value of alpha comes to -0.01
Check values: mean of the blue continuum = 0.982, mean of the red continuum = 0.983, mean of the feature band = 0.991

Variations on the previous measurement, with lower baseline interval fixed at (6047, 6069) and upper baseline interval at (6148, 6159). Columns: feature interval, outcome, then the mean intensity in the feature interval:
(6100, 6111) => -0.03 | 1.01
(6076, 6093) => -0.03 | 1.01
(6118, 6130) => -0.01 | 0.987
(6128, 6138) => -0.02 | 0.995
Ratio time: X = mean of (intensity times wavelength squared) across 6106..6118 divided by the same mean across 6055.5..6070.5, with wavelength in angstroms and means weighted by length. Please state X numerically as 1.04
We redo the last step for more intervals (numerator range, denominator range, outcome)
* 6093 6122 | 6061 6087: 1.02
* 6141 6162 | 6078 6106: 1.00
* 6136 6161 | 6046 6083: 1.01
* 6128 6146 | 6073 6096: 1.01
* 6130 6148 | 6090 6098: 1.06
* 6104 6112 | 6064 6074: 1.06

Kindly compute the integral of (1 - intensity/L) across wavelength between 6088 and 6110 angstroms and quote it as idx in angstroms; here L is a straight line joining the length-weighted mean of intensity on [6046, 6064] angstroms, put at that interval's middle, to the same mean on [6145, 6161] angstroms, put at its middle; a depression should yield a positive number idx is -0.04 angstroms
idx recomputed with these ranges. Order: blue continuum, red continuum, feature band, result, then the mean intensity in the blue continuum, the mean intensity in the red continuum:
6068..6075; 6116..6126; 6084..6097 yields 0.2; 0.976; 1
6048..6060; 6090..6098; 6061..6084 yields -0.4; 0.993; 0.944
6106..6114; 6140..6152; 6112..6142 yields -0.7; 0.976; 0.969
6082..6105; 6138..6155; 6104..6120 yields -0.3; 0.998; 0.972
